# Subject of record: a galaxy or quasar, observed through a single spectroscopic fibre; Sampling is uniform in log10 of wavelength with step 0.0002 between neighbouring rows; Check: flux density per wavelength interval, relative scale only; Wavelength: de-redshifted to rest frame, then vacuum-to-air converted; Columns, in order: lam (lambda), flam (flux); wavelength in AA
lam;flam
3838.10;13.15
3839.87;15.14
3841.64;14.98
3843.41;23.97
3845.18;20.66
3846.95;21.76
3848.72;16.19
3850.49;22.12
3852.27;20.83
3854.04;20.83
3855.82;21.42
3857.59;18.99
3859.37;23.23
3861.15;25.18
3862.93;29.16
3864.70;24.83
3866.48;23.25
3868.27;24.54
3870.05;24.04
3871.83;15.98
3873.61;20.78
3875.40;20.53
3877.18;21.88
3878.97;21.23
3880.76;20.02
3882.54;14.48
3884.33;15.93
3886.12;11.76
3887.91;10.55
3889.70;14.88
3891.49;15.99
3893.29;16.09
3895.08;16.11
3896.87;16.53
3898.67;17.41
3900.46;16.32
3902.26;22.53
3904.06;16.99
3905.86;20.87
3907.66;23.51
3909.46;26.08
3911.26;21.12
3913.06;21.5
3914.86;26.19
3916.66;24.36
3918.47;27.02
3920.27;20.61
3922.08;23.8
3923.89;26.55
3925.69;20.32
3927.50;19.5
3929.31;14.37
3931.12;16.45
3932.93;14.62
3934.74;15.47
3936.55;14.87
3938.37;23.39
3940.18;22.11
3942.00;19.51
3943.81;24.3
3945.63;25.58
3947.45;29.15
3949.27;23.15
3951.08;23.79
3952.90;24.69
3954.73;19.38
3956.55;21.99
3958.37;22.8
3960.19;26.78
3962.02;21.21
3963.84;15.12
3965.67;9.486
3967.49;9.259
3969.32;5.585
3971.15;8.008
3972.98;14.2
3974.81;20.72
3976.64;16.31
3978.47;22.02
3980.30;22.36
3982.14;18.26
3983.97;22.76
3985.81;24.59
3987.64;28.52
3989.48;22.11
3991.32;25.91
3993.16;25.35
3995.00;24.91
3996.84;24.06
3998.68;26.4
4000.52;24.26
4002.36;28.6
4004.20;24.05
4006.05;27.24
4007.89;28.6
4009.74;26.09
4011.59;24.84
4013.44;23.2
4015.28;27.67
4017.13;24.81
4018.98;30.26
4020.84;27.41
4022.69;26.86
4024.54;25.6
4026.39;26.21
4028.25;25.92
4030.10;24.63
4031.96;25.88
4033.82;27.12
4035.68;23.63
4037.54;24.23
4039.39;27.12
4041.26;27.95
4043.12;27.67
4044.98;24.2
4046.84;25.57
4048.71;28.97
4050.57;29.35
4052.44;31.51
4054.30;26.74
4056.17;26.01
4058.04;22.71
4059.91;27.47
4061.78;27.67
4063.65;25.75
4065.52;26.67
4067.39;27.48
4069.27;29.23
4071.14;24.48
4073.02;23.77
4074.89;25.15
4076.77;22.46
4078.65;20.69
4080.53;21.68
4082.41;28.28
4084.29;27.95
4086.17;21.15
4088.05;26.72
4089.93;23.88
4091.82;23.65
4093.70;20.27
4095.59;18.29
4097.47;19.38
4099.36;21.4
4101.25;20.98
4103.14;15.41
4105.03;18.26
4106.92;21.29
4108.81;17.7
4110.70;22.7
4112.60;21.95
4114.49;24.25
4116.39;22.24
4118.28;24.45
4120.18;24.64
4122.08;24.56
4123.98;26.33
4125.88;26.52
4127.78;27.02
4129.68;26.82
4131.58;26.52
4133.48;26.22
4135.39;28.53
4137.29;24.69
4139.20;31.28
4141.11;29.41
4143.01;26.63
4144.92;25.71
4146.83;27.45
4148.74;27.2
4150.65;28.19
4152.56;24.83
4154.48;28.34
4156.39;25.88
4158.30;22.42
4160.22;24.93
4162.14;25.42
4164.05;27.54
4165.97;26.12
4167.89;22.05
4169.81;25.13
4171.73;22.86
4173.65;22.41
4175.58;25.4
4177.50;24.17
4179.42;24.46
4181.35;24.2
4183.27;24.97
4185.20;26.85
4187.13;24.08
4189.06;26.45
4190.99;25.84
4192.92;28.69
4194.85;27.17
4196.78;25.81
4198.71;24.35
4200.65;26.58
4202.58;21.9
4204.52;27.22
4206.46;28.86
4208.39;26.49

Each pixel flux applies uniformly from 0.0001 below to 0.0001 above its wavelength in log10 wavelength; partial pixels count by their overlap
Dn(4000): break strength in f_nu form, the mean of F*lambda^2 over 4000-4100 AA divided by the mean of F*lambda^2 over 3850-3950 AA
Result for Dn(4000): 1.3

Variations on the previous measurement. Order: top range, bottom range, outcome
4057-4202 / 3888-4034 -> 1.24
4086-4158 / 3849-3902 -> 1.41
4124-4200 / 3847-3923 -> 1.46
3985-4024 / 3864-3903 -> 1.50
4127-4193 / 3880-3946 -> 1.51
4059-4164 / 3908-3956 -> 1.23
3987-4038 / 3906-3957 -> 1.23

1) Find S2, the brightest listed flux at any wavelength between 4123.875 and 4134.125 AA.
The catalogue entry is 27.02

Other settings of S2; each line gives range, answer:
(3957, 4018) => 28.6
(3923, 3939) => 26.55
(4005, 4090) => 31.51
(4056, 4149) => 31.28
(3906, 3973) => 29.15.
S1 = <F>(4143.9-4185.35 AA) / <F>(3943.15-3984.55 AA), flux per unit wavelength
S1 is 1.3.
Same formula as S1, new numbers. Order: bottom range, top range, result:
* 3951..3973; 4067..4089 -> 1.47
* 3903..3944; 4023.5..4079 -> 1.25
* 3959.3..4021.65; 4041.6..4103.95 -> 1.12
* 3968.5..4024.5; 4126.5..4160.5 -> 1.15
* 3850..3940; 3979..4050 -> 1.27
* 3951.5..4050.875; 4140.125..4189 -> 1.09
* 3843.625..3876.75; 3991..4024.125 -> 1.19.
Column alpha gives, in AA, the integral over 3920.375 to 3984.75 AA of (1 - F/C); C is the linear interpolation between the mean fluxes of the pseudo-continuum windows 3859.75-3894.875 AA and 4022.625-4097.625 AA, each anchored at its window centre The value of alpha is 7.39 AA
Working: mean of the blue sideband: 19.5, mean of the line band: 19.4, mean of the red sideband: 25.4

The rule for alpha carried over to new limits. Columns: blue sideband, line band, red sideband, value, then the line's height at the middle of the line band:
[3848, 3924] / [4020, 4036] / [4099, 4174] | -2.2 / 22.9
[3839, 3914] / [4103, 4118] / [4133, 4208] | 2.3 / 24.7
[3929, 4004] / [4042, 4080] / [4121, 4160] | -3.6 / 23.9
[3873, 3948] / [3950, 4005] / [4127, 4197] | 1.7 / 21.4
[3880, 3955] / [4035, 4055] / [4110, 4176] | -3.3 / 23.2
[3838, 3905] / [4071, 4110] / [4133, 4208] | 3.4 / 24.1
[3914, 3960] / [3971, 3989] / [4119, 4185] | 1.8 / 22.6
